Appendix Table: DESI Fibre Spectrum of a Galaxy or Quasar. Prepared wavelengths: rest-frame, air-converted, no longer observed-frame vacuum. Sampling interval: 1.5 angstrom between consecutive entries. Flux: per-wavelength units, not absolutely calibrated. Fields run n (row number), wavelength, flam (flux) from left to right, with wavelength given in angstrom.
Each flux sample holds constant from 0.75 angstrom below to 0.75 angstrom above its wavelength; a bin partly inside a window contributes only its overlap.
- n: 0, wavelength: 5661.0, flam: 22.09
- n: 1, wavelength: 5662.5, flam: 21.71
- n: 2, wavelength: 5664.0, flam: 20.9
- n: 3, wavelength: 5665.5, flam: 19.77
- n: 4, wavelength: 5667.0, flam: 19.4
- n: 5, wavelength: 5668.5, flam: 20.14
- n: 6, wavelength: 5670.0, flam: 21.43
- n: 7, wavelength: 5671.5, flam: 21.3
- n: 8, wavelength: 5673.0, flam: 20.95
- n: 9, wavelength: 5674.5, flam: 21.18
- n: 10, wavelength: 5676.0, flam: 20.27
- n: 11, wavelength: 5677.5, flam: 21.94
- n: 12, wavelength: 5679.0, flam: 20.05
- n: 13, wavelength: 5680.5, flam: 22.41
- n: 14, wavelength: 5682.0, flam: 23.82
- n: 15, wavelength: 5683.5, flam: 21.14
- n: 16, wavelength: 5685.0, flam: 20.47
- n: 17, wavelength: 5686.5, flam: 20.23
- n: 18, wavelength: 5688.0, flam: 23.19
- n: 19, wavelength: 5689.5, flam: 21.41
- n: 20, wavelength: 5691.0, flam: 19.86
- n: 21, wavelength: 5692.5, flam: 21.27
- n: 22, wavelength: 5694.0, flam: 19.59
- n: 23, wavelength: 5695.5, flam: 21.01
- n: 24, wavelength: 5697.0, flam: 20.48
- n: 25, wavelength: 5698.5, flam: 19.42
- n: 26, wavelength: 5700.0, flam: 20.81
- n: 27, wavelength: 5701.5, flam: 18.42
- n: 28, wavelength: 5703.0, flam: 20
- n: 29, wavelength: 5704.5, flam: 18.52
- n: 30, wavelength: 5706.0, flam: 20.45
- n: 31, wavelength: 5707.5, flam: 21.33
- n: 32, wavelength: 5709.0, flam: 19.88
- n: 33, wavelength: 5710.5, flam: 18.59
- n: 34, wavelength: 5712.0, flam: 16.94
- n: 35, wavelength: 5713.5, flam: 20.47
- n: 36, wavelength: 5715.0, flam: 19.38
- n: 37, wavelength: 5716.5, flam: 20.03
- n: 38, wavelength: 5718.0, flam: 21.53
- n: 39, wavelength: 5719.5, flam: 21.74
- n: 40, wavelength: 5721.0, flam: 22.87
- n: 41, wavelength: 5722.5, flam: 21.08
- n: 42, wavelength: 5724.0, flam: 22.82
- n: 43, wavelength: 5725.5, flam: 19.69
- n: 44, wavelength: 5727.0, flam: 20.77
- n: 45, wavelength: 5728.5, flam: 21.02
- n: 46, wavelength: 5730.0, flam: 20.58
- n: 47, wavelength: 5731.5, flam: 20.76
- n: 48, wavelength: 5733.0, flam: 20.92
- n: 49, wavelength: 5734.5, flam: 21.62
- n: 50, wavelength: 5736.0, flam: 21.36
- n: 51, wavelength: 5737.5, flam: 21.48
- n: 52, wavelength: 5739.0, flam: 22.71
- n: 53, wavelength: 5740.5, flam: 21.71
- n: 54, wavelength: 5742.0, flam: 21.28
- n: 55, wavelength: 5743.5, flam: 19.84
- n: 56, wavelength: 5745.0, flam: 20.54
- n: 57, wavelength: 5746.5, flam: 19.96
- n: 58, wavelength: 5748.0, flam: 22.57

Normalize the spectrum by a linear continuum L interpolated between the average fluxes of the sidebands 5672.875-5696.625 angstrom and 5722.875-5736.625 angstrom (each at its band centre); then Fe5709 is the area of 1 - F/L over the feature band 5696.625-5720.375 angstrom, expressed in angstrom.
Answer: 1.4 angstrom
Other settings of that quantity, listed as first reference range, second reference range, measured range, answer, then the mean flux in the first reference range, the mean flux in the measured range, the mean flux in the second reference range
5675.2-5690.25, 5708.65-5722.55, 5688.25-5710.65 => 0.7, 21.5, 20.2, 20.2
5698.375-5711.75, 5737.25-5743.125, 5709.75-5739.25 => 0.0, 19.6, 20.8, 21.7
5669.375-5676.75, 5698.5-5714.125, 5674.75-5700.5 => -0.8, 21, 21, 19.5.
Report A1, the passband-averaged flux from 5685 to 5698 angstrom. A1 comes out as 20.8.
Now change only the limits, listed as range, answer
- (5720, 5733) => 21.2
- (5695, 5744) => 20.6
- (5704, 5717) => 19.5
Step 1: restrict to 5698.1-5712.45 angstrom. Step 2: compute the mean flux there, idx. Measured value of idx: 19.5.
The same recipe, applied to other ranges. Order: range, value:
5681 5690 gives 21.7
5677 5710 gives 20.7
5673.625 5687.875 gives 21.4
